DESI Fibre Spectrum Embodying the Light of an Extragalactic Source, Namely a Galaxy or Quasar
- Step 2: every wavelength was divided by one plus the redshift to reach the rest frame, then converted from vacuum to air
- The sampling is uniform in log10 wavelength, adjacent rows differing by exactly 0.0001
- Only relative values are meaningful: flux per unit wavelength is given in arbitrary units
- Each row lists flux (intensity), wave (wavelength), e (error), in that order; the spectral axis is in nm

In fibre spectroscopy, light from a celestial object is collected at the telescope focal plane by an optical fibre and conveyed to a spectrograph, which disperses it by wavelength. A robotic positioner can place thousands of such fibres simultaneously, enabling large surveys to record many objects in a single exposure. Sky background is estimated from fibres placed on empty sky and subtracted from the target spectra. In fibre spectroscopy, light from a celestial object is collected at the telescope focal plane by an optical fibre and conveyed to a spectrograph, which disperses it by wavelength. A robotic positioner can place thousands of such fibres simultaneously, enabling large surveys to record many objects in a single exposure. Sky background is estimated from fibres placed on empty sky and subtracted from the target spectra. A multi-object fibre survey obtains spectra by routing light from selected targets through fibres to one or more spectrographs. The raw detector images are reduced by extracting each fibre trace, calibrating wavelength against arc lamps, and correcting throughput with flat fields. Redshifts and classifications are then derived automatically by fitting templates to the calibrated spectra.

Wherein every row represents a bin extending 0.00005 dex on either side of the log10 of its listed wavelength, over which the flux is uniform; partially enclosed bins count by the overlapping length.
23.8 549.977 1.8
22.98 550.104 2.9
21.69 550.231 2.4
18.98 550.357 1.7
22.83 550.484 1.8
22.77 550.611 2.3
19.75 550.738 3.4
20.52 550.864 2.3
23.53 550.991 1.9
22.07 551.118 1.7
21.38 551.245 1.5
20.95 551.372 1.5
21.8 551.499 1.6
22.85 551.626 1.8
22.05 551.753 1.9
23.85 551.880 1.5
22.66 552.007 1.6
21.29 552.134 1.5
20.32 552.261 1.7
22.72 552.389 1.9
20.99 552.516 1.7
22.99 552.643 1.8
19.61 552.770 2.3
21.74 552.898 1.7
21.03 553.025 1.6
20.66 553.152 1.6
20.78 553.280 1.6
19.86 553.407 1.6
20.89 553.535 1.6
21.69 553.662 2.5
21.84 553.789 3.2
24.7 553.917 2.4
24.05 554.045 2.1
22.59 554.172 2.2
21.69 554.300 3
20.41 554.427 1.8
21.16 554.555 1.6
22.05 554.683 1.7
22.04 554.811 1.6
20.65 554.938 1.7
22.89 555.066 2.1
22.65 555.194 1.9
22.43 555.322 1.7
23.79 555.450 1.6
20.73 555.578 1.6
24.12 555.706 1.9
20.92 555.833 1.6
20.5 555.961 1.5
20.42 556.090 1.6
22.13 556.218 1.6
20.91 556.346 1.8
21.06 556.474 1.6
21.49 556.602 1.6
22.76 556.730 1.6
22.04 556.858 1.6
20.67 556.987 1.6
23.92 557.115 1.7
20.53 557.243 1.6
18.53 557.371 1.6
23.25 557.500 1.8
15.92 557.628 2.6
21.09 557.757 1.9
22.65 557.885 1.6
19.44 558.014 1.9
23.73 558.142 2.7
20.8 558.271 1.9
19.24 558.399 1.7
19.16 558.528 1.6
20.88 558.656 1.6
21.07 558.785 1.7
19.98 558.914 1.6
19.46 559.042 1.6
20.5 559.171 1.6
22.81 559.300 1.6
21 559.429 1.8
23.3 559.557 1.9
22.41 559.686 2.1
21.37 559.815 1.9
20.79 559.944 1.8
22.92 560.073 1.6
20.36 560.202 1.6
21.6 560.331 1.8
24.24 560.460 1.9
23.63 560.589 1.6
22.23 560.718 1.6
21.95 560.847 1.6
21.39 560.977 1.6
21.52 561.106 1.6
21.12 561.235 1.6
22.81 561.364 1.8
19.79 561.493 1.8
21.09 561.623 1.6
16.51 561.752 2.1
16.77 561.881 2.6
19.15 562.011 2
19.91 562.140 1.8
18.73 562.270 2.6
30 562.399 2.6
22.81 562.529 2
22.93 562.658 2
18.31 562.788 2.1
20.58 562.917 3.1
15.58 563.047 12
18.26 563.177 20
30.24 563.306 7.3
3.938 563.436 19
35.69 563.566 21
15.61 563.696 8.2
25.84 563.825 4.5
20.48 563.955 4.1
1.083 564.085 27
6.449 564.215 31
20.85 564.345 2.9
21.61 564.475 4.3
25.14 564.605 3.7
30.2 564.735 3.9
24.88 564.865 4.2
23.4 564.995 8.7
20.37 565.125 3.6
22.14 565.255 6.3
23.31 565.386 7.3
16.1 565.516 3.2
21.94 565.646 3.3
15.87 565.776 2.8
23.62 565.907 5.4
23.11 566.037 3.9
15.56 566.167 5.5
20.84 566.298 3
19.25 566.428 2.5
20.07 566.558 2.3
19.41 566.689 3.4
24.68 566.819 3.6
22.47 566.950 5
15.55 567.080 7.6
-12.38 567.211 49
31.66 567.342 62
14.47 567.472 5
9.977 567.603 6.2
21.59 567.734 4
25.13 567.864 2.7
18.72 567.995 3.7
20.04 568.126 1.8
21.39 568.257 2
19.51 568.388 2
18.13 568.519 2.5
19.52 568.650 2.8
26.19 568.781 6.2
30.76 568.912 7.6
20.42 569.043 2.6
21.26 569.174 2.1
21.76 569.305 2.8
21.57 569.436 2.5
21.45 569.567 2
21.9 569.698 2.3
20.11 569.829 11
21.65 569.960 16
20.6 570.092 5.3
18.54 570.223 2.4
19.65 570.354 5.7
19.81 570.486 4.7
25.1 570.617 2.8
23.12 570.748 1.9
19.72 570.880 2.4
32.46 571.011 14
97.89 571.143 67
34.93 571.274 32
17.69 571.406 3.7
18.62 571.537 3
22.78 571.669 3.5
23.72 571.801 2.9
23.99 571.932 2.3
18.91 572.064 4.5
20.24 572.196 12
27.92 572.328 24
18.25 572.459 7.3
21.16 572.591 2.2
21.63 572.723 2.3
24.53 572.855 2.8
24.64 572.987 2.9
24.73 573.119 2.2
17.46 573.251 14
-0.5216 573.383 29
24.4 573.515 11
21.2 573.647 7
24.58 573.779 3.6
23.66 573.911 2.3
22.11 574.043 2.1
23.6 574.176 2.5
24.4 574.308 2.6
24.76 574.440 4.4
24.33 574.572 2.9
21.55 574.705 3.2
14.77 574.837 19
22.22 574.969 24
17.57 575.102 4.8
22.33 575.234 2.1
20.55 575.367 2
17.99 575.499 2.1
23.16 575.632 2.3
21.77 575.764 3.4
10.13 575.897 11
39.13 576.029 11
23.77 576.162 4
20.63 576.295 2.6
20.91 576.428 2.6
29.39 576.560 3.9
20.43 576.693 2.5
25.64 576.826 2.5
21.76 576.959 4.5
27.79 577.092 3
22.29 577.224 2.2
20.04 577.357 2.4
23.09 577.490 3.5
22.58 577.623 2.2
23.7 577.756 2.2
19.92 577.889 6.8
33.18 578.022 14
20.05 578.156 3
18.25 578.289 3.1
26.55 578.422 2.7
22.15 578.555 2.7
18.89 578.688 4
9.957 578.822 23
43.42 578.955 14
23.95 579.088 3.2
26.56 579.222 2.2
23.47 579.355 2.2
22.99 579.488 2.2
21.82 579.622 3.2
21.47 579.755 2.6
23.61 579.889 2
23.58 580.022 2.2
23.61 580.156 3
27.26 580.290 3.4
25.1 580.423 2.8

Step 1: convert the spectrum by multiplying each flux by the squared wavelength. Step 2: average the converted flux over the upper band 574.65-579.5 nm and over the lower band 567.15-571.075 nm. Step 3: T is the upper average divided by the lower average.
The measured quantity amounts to 1.14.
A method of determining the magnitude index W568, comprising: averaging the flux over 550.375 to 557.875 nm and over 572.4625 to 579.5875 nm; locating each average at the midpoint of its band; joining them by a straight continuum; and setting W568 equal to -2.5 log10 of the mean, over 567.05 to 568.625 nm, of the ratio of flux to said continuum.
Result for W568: 0.28 mag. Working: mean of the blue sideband 21.6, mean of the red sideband 22.4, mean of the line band 17.1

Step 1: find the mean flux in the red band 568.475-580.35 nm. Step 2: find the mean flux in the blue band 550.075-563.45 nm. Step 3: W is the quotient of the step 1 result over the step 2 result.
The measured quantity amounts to 1.09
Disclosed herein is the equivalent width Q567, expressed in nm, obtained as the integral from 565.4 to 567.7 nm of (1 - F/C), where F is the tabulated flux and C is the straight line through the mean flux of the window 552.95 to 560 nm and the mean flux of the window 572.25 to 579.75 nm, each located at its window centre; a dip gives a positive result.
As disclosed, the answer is 0.42 nm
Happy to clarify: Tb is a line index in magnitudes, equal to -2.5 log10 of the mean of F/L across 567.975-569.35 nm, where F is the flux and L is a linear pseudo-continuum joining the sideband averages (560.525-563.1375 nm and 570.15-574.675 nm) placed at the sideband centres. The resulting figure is 0.07 mag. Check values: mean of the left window 20.8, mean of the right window 24.4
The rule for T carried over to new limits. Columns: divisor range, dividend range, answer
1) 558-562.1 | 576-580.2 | 1.20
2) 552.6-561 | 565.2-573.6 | 1.06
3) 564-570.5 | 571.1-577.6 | 1.21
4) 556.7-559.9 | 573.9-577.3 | 1.14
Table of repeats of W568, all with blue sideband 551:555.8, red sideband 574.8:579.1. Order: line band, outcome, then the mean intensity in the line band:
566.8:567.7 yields 0.44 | 14.9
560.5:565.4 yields 0.08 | 20.7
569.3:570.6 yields 0.08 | 20.8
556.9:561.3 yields 0.04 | 21.3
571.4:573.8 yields 0.09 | 20.8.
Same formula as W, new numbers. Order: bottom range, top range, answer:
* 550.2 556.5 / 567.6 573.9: 1.07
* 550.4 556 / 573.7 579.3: 1.05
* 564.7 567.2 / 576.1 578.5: 1.15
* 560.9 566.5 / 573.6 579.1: 1.12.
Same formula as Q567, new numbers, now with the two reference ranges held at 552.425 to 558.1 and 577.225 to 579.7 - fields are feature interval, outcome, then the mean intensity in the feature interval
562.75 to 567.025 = 0.396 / 20.2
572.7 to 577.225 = 0.212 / 22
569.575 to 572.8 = -0.368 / 25.4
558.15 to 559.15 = 0.068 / 20.3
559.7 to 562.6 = 0.074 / 21.4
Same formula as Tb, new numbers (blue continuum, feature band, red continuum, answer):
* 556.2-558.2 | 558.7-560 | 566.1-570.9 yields -0.01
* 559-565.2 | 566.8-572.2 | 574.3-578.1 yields -0.04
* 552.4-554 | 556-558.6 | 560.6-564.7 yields -0.01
